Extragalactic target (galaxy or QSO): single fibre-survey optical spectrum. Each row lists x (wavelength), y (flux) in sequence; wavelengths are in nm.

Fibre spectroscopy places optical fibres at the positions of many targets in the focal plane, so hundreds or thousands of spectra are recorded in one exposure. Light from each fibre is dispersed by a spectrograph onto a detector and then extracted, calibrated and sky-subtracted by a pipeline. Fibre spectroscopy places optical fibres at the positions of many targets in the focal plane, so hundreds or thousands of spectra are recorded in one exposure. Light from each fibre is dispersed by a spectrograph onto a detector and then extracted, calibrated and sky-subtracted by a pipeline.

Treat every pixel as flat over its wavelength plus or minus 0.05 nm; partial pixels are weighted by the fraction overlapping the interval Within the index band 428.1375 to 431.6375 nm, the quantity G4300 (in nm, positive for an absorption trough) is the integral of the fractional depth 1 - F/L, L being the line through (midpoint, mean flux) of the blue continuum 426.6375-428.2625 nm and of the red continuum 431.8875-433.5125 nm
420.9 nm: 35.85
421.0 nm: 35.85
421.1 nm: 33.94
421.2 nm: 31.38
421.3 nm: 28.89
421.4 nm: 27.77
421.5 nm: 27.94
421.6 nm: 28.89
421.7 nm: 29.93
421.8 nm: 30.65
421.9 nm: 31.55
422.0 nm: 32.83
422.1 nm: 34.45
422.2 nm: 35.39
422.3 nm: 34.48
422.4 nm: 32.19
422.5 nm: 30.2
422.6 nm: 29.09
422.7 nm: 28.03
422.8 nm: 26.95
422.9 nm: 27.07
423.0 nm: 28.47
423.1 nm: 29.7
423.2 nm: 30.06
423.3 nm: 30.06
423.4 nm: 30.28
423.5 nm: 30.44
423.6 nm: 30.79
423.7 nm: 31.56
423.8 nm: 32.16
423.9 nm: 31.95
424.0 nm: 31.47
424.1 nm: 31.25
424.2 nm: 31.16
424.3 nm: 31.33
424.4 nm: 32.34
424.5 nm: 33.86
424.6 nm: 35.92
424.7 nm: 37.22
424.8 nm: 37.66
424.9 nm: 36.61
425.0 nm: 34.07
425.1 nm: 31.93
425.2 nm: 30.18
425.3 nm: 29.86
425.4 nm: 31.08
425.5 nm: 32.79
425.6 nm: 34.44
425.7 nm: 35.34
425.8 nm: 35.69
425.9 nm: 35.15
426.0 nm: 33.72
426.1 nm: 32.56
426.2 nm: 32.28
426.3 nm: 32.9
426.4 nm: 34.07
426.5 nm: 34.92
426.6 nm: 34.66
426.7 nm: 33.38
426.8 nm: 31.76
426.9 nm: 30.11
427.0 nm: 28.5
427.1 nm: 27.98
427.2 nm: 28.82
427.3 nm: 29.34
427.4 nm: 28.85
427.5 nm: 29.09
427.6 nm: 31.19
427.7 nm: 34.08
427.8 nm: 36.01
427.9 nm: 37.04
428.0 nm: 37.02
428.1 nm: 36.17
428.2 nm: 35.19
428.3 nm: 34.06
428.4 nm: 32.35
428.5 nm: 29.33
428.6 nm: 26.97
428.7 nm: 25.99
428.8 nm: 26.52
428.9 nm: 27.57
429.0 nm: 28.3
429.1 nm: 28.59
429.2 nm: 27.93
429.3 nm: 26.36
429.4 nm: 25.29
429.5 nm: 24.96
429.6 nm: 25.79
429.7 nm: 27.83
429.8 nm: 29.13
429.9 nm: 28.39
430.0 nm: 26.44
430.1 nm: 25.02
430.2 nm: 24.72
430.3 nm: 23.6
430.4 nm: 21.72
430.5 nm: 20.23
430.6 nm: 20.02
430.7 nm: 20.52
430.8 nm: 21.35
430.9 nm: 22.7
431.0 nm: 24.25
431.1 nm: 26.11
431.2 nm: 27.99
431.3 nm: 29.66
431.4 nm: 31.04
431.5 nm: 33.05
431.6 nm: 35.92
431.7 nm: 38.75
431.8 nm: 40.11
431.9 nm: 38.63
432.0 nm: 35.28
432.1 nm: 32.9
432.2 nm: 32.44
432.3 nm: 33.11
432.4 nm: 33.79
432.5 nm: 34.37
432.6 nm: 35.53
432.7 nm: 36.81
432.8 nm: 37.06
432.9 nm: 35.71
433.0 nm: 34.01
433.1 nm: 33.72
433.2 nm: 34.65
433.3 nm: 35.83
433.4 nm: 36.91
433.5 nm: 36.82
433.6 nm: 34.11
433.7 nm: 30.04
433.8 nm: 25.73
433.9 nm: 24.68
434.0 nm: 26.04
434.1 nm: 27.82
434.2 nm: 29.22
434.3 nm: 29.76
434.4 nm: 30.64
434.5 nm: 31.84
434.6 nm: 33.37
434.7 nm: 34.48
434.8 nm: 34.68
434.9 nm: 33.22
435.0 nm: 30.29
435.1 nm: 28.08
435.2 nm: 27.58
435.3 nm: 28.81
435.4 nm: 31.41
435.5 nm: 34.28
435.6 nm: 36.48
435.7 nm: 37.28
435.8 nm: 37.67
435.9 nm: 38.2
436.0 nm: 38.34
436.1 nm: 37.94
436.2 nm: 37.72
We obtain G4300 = 0.68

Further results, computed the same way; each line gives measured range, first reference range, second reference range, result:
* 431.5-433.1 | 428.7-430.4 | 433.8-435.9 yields -0.36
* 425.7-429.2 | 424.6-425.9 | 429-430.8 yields -0.24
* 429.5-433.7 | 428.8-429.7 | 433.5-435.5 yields -0.30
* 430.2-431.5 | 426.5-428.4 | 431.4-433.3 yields 0.38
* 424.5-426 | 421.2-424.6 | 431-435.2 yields -0.14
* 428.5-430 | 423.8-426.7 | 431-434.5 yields 0.27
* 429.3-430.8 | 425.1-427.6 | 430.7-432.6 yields 0.34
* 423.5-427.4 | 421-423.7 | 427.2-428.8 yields -0.16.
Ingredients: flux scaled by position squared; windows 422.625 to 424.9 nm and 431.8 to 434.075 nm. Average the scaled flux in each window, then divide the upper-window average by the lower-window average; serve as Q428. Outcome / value 1.12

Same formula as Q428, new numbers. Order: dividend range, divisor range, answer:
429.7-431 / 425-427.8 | 0.76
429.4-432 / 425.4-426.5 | 0.84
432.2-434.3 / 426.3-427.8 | 1.07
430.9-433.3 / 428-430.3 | 1.20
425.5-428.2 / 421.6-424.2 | 1.09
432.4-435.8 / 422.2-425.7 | 1.07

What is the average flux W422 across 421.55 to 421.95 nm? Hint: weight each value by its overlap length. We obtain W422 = 30.3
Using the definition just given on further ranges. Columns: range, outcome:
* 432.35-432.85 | 35.5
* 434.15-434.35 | 29.5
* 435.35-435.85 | 35.4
